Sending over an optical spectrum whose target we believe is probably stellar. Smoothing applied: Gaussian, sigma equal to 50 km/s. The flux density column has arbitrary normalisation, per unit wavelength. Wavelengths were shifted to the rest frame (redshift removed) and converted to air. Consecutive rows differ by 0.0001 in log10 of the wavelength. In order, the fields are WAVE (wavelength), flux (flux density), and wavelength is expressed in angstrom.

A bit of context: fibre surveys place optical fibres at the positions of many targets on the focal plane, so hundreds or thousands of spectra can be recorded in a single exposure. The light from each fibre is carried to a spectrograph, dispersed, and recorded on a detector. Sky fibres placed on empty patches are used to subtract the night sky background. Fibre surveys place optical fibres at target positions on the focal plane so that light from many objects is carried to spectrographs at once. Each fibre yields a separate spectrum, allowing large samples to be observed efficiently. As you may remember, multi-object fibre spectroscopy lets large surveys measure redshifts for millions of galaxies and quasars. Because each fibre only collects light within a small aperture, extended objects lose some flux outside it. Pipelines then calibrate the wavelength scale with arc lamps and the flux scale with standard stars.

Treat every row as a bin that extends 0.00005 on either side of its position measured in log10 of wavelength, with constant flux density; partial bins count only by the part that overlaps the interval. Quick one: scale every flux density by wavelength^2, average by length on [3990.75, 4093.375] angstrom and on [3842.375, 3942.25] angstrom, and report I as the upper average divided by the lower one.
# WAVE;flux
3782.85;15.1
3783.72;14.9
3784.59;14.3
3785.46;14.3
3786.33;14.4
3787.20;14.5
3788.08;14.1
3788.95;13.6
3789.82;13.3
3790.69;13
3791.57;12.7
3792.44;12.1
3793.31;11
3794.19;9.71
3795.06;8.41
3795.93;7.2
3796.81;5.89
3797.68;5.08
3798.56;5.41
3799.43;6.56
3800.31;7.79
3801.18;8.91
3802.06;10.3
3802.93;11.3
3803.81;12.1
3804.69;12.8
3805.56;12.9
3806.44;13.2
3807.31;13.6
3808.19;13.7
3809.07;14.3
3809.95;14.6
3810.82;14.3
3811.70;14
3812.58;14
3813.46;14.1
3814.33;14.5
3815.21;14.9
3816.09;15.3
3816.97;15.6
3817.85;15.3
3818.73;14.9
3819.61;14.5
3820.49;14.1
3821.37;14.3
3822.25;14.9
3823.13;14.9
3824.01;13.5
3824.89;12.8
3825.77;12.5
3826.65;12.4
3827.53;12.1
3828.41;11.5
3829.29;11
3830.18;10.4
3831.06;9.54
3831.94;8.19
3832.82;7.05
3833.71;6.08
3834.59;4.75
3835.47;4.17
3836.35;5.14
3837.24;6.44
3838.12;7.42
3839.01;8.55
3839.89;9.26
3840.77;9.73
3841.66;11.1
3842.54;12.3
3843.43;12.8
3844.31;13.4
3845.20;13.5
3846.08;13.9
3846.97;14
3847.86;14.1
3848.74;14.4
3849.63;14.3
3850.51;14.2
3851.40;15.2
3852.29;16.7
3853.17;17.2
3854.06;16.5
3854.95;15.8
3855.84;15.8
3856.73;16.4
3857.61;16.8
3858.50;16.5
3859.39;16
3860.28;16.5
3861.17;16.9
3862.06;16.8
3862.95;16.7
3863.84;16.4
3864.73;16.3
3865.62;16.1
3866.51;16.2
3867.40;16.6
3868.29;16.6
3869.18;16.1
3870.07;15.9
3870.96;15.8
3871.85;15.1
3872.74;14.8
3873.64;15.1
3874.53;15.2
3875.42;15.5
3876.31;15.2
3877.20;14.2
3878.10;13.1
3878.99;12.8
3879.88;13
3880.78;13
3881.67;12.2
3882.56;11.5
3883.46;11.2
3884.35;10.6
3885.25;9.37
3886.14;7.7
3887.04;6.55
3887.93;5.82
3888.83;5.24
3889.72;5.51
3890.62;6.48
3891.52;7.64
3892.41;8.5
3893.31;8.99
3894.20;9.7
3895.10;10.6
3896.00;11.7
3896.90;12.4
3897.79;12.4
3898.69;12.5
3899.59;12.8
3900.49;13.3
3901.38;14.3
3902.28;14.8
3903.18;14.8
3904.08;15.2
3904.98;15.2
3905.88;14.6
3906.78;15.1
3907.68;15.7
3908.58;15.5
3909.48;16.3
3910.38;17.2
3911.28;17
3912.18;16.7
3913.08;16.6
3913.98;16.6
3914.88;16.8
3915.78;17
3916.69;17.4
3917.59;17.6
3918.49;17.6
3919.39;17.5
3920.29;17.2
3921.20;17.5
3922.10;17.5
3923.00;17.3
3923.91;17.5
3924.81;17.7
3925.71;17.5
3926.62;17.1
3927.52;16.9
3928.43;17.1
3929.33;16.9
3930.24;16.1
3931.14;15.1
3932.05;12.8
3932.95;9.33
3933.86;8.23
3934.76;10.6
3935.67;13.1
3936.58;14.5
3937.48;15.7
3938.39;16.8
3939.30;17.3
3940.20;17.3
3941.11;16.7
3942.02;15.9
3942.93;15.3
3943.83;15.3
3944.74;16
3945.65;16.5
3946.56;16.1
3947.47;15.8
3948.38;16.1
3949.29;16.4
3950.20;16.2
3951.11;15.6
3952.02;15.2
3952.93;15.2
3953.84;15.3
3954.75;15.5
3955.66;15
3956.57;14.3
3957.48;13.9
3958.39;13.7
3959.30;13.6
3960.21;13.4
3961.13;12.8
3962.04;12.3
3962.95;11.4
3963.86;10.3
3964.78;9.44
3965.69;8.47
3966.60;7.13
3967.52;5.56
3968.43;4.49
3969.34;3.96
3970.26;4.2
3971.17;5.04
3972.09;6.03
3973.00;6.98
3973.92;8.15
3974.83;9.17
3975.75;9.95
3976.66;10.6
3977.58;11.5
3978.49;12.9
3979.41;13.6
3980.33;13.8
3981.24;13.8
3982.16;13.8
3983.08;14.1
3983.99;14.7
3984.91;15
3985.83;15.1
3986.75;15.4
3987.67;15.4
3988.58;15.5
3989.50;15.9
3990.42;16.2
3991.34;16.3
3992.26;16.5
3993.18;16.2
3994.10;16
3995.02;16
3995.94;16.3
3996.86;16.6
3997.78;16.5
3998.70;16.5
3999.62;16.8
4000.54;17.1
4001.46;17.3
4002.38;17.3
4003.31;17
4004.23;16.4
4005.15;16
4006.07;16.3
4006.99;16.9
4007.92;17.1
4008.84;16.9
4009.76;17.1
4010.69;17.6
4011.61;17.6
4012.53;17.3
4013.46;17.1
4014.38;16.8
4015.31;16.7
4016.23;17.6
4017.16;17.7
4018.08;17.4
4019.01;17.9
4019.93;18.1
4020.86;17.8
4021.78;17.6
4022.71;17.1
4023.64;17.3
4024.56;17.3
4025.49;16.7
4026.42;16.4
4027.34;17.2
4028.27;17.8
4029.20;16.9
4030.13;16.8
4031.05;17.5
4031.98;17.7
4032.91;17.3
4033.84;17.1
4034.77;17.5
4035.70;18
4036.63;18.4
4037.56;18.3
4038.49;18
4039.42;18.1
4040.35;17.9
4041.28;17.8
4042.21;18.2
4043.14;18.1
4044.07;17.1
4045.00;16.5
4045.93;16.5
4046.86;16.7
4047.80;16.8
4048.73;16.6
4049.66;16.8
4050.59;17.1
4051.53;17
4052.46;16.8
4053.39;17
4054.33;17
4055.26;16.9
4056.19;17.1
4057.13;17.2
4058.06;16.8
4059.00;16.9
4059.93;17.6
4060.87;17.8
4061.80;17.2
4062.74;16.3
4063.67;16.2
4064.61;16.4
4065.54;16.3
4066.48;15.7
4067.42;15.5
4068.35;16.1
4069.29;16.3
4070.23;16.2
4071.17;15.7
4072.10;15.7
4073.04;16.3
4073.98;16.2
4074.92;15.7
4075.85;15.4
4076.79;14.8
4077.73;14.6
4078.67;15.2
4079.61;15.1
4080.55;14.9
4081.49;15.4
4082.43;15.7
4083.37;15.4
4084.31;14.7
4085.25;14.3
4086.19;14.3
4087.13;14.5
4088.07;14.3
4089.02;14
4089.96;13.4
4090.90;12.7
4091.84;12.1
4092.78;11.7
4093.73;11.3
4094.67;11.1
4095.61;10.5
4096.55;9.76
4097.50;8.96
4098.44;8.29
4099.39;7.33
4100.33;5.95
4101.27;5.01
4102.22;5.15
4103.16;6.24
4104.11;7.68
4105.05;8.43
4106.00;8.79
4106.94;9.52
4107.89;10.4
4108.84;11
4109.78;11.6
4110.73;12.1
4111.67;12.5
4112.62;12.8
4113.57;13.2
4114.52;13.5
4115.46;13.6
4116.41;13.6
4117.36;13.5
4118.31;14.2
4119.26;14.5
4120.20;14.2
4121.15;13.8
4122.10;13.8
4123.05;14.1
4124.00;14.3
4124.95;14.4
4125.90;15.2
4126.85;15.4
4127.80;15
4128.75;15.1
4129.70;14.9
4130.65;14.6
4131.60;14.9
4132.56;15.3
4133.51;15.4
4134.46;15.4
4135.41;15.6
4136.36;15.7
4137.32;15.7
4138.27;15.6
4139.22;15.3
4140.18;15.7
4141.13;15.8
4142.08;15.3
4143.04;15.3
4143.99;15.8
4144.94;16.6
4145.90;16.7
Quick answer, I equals 1.23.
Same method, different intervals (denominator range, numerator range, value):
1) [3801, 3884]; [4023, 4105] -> 1.26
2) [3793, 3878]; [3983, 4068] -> 1.44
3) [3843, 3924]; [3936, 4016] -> 1.05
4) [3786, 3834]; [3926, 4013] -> 1.27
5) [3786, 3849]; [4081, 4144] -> 1.29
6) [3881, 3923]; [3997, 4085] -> 1.36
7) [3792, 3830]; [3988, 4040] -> 1.56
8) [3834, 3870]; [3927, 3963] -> 1.13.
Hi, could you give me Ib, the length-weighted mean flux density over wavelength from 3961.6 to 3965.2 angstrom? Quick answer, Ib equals 10.9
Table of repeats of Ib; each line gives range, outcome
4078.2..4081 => 15.1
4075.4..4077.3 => 15.1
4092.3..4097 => 10.9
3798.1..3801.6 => 7.15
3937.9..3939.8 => 17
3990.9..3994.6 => 16.2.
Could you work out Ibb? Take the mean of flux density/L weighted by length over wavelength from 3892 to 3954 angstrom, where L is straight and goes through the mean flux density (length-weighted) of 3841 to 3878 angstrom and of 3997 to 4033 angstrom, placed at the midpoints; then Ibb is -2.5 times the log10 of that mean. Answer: 0.06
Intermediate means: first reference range 15.3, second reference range 17.1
